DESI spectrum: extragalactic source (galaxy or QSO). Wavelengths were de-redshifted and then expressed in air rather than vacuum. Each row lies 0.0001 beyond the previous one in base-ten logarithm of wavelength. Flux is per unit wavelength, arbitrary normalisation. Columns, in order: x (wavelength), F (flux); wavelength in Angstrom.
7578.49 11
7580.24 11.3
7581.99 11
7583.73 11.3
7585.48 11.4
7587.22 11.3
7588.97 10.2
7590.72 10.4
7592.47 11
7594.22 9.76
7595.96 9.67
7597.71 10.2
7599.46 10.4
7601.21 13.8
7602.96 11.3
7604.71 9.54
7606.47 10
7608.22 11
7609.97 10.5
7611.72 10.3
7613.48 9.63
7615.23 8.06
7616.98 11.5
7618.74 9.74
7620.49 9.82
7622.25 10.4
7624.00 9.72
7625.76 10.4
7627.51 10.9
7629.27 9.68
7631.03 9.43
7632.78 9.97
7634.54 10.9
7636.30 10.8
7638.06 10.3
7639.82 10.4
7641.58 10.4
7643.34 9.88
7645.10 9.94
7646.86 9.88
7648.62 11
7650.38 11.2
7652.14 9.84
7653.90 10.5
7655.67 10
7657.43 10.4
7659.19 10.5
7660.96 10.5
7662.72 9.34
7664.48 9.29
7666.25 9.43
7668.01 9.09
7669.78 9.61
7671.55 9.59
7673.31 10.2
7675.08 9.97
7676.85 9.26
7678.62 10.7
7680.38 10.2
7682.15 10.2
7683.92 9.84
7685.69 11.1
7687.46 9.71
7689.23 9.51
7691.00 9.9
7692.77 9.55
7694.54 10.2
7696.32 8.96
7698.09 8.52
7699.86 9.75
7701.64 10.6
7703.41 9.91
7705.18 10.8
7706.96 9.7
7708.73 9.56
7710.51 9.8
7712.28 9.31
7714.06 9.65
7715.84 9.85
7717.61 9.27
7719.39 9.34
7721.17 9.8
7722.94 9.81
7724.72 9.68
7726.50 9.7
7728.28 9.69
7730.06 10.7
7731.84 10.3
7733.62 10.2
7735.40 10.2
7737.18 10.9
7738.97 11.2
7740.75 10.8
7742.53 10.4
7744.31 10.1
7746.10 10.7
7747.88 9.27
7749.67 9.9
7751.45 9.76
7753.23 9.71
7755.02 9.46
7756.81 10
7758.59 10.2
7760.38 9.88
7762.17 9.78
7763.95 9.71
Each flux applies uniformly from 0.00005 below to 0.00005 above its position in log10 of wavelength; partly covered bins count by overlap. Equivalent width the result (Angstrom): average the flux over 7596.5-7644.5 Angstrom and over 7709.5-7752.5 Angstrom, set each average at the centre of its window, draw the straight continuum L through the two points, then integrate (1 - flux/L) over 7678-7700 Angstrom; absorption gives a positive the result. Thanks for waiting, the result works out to 0.6 Angstrom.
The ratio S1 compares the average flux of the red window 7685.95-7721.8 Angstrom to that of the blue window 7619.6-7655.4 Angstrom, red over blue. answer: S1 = 0.9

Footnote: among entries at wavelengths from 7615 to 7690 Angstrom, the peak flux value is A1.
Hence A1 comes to 11.5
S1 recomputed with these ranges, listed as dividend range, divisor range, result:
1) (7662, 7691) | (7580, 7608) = 0.91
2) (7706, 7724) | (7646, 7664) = 0.93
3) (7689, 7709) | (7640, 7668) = 0.96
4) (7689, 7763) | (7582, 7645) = 0.95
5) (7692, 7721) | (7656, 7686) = 0.97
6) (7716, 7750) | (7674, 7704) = 1.02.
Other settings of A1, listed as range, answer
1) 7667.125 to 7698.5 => 11.1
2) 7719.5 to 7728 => 9.81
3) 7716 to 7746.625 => 11.2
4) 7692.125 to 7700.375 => 10.2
